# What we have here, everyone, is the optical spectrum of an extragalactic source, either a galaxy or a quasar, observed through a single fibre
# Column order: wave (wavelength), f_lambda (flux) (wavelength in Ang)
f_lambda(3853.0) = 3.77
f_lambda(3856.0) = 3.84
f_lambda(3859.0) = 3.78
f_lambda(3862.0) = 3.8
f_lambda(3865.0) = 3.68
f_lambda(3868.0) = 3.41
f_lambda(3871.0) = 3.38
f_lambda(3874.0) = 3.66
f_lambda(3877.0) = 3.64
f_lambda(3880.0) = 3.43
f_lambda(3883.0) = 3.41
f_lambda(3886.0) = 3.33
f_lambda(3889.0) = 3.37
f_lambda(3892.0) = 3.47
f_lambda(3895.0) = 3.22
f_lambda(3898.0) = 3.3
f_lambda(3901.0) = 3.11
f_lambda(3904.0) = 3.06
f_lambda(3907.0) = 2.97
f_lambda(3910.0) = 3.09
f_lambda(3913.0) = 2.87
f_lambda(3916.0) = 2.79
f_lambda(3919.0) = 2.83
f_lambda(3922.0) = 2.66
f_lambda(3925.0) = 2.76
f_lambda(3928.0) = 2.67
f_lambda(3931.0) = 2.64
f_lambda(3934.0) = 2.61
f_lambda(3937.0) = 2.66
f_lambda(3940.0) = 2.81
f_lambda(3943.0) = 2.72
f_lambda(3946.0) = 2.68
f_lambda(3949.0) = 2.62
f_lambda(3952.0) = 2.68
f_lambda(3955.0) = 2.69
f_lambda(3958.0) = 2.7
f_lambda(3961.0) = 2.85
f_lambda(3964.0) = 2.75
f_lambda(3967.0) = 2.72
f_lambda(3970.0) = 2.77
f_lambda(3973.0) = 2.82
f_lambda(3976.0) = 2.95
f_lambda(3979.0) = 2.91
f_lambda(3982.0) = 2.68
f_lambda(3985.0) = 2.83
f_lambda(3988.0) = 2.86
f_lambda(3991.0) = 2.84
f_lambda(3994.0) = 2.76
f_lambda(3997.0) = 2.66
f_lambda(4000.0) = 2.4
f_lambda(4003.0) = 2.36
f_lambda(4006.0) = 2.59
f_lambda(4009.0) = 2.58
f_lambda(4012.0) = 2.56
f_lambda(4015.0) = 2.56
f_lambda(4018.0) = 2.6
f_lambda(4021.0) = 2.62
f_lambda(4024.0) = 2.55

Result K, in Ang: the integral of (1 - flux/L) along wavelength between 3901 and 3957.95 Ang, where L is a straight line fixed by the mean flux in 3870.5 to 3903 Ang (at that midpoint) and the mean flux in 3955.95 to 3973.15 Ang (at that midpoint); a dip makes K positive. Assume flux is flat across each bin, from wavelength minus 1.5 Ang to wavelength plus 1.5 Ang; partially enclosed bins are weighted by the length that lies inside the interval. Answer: 5.0 Ang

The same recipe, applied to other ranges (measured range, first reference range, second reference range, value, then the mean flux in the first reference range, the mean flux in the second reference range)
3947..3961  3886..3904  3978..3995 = 1.3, 3.28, 2.81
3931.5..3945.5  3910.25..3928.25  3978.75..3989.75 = 0.5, 2.79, 2.81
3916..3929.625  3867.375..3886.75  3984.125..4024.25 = 1.9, 3.47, 2.63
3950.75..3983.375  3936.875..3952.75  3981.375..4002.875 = -0.9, 2.7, 2.7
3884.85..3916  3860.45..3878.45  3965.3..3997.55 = 2.0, 3.6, 2.8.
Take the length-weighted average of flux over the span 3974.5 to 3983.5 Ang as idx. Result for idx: 2.85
